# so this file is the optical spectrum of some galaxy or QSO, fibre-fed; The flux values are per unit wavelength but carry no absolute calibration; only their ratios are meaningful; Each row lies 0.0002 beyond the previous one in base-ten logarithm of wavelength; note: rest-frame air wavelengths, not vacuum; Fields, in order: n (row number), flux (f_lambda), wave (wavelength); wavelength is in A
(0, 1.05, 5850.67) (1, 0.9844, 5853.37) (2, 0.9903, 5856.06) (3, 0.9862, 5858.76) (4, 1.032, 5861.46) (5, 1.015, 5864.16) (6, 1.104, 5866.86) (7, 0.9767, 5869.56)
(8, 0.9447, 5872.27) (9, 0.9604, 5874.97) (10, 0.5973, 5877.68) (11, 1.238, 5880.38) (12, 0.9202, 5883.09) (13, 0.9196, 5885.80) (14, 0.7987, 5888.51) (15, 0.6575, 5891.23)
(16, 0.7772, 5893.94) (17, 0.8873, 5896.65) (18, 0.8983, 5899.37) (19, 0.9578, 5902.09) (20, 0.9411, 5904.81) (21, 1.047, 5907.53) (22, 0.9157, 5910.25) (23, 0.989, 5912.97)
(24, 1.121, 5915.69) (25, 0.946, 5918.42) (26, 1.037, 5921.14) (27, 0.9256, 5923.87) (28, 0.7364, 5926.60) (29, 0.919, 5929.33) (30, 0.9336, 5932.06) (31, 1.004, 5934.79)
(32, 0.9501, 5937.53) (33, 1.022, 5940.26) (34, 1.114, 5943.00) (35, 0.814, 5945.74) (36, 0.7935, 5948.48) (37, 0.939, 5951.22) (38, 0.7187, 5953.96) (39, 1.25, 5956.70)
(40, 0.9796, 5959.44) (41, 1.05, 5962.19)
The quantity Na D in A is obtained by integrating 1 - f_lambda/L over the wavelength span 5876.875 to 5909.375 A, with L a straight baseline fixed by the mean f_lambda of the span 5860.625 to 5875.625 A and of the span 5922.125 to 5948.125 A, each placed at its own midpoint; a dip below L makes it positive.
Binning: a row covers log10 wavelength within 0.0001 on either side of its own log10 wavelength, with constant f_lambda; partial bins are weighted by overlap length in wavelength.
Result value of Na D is 2.9 A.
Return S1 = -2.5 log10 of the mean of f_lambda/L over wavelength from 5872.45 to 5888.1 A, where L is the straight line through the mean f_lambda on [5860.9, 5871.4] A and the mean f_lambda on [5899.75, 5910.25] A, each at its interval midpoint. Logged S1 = 0.094 mag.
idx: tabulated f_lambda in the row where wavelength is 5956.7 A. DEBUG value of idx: 1.25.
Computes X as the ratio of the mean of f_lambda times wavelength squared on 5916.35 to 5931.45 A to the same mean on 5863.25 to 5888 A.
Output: 0.98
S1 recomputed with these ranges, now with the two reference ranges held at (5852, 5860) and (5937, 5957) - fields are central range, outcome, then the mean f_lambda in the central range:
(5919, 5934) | 0.03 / 0.916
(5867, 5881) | 0.04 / 0.942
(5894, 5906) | 0.07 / 0.905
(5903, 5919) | -0.04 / 0.995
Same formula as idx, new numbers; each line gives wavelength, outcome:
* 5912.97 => 0.989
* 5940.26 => 1.022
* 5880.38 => 1.238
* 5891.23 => 0.6575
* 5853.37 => 0.9844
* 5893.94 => 0.7772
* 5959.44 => 0.9796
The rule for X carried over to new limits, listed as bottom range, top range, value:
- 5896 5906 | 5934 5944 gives 1.12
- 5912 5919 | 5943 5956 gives 0.86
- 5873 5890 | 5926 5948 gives 1.06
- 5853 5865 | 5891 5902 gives 0.85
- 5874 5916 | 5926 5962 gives 1.06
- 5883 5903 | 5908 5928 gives 1.14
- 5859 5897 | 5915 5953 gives 1.04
